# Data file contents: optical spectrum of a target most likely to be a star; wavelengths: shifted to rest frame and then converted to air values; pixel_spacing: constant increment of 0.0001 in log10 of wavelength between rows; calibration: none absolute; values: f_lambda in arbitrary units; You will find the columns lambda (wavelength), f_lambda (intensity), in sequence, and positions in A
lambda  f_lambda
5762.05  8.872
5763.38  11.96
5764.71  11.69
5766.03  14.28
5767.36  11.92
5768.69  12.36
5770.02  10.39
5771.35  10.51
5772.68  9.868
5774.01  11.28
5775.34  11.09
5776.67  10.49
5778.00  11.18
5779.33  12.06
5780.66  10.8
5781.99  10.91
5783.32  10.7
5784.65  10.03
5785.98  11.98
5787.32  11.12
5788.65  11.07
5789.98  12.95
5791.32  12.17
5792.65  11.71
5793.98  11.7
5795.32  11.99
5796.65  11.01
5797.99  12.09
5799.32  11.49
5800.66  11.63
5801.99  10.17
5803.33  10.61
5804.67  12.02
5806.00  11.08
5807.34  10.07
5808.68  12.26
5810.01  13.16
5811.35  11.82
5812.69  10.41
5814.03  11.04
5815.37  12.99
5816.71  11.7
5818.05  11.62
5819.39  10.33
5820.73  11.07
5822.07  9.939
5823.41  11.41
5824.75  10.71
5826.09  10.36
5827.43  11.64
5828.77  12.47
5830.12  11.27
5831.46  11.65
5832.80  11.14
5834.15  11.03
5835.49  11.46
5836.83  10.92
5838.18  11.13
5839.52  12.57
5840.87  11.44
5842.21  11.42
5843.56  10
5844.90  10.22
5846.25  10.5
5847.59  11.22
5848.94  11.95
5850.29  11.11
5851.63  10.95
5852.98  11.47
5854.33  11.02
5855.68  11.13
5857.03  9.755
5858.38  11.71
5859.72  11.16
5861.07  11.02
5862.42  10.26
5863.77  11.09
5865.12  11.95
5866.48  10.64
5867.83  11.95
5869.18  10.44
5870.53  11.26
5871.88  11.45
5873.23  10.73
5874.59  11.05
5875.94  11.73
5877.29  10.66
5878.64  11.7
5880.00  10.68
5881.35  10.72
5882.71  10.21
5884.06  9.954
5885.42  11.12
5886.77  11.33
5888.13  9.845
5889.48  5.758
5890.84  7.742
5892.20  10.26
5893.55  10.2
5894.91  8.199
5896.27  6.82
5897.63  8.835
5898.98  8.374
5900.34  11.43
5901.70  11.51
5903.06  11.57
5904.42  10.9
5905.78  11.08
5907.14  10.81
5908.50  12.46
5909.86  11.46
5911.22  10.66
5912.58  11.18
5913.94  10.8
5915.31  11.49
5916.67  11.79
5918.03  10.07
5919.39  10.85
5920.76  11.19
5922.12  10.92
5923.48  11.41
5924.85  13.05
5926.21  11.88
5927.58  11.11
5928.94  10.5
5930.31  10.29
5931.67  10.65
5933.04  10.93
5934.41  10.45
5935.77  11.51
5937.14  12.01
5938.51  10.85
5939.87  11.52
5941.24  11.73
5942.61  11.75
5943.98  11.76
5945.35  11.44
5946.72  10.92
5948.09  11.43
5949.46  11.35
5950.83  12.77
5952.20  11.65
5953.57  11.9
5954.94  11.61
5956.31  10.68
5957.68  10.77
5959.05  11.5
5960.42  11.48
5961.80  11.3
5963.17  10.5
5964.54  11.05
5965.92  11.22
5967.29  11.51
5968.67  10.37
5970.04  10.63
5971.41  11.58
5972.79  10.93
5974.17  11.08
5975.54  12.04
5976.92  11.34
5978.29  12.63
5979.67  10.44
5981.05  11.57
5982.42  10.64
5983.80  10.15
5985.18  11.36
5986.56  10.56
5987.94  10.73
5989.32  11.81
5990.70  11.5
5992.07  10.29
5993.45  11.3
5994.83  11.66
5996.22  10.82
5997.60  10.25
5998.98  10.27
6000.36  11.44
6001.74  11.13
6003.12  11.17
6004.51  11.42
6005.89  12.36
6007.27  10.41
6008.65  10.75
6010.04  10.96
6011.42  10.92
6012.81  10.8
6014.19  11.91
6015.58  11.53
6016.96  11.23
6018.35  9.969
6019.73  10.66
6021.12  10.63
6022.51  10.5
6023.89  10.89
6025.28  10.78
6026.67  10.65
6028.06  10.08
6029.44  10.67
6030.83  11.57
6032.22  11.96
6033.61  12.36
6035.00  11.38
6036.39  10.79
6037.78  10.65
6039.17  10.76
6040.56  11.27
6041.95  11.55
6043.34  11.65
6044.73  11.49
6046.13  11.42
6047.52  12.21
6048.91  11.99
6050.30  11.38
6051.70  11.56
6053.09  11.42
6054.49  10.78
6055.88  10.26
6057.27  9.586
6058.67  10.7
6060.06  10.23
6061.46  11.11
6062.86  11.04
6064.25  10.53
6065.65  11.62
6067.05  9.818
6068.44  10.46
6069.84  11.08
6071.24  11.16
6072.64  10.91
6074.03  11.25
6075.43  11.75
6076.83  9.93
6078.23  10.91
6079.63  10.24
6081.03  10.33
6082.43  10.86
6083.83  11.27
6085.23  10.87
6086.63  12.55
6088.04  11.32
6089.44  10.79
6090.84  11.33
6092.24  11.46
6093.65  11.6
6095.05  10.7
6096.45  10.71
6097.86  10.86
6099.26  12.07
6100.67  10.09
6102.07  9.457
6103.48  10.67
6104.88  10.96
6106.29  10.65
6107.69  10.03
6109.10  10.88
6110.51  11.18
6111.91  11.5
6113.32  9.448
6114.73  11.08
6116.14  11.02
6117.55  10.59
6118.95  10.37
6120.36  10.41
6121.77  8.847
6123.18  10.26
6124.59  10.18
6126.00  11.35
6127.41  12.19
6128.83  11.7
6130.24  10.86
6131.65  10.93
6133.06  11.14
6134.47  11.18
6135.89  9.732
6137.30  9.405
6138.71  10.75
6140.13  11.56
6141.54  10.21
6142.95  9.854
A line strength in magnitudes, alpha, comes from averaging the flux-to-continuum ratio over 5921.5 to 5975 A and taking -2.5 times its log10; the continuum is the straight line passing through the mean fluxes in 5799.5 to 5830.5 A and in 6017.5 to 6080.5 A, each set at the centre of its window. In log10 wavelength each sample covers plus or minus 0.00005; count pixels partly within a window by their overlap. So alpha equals -0.02 mag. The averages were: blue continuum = 11.3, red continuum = 11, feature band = 11.3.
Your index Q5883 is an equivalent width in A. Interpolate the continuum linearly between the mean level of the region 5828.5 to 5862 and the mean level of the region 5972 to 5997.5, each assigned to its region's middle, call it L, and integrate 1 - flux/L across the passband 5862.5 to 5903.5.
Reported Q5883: 3.16 A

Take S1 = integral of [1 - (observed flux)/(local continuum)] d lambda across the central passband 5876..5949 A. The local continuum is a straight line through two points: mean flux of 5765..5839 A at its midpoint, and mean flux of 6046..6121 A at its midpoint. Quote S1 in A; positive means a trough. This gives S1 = 2.9 A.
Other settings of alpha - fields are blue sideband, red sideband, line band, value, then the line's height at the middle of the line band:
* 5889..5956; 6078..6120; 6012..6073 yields -0.017 mag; 10.9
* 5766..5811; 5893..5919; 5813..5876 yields -0.019 mag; 11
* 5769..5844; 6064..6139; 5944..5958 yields -0.042 mag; 11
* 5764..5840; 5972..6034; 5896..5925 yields 0.033 mag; 11.2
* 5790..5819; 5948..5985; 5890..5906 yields 0.179 mag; 11.4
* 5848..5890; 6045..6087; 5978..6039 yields -0.009 mag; 10.9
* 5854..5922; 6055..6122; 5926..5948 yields -0.055 mag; 10.6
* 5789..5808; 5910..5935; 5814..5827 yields 0.026 mag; 11.4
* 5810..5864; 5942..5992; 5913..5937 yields 0.010 mag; 11.2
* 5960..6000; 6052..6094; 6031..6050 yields -0.052 mag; 11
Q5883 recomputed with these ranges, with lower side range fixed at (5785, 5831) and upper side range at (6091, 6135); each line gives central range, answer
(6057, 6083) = 0.4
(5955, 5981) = -0.2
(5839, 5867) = 0.7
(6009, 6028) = 0.2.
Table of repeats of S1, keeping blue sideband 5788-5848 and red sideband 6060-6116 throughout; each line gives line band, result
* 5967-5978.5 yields -0.22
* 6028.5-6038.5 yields -0.31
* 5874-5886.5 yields 0.40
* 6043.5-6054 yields -0.65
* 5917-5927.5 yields -0.16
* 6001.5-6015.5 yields -0.24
